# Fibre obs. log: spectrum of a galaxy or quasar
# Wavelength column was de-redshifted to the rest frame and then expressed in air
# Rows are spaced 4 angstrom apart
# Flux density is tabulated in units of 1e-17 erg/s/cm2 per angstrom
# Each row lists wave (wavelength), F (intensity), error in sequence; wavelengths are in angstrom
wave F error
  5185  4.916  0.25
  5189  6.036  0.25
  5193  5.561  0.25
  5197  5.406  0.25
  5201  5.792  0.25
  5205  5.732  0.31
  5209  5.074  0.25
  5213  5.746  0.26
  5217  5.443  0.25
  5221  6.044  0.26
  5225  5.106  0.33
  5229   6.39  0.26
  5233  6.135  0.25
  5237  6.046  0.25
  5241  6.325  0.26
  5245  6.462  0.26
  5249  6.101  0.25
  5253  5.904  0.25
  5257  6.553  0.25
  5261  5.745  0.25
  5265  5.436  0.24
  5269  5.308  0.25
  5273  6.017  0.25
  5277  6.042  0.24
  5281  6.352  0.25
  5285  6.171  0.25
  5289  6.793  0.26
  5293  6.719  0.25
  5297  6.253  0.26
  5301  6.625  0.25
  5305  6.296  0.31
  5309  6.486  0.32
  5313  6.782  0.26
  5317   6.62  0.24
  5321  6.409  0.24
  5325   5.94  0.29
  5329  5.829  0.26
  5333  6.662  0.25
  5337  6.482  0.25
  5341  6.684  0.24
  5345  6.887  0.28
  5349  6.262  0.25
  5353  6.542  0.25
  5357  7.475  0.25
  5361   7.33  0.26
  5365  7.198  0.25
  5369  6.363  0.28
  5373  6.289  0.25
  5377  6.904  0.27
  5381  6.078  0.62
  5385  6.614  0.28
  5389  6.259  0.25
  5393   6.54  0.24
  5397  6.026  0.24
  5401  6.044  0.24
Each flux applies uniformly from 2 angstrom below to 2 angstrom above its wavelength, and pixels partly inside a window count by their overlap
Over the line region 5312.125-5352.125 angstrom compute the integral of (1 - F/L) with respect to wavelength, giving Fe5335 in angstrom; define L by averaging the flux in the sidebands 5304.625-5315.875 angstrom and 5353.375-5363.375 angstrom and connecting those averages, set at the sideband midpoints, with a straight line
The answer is 2.5 angstrom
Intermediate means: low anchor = 6.56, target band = 6.45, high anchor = 7.25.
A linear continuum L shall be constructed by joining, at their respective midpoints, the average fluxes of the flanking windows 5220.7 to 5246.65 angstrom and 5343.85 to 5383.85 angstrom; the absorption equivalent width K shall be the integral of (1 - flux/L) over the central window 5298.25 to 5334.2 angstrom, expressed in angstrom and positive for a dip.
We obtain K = 0.5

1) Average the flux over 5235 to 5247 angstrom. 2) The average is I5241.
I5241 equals 6.28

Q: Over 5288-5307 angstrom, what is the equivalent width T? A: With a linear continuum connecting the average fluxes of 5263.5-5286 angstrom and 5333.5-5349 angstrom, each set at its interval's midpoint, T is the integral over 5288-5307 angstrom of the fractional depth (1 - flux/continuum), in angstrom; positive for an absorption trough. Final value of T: -1.20 angstrom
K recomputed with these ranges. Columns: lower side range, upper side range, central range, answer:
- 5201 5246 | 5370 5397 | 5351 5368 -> -2.0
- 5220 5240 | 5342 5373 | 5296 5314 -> -0.1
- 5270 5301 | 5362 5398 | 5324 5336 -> 0.4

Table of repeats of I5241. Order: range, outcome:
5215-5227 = 5.53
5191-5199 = 5.48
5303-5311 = 6.39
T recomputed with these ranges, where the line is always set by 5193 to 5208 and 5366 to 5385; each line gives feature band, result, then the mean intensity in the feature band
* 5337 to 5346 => -0.6 angstrom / 6.71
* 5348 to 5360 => -0.9 angstrom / 6.85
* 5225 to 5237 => -0.6 angstrom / 6.03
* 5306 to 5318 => -0.9 angstrom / 6.6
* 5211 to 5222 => -0.1 angstrom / 5.72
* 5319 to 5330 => 0.2 angstrom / 6.08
